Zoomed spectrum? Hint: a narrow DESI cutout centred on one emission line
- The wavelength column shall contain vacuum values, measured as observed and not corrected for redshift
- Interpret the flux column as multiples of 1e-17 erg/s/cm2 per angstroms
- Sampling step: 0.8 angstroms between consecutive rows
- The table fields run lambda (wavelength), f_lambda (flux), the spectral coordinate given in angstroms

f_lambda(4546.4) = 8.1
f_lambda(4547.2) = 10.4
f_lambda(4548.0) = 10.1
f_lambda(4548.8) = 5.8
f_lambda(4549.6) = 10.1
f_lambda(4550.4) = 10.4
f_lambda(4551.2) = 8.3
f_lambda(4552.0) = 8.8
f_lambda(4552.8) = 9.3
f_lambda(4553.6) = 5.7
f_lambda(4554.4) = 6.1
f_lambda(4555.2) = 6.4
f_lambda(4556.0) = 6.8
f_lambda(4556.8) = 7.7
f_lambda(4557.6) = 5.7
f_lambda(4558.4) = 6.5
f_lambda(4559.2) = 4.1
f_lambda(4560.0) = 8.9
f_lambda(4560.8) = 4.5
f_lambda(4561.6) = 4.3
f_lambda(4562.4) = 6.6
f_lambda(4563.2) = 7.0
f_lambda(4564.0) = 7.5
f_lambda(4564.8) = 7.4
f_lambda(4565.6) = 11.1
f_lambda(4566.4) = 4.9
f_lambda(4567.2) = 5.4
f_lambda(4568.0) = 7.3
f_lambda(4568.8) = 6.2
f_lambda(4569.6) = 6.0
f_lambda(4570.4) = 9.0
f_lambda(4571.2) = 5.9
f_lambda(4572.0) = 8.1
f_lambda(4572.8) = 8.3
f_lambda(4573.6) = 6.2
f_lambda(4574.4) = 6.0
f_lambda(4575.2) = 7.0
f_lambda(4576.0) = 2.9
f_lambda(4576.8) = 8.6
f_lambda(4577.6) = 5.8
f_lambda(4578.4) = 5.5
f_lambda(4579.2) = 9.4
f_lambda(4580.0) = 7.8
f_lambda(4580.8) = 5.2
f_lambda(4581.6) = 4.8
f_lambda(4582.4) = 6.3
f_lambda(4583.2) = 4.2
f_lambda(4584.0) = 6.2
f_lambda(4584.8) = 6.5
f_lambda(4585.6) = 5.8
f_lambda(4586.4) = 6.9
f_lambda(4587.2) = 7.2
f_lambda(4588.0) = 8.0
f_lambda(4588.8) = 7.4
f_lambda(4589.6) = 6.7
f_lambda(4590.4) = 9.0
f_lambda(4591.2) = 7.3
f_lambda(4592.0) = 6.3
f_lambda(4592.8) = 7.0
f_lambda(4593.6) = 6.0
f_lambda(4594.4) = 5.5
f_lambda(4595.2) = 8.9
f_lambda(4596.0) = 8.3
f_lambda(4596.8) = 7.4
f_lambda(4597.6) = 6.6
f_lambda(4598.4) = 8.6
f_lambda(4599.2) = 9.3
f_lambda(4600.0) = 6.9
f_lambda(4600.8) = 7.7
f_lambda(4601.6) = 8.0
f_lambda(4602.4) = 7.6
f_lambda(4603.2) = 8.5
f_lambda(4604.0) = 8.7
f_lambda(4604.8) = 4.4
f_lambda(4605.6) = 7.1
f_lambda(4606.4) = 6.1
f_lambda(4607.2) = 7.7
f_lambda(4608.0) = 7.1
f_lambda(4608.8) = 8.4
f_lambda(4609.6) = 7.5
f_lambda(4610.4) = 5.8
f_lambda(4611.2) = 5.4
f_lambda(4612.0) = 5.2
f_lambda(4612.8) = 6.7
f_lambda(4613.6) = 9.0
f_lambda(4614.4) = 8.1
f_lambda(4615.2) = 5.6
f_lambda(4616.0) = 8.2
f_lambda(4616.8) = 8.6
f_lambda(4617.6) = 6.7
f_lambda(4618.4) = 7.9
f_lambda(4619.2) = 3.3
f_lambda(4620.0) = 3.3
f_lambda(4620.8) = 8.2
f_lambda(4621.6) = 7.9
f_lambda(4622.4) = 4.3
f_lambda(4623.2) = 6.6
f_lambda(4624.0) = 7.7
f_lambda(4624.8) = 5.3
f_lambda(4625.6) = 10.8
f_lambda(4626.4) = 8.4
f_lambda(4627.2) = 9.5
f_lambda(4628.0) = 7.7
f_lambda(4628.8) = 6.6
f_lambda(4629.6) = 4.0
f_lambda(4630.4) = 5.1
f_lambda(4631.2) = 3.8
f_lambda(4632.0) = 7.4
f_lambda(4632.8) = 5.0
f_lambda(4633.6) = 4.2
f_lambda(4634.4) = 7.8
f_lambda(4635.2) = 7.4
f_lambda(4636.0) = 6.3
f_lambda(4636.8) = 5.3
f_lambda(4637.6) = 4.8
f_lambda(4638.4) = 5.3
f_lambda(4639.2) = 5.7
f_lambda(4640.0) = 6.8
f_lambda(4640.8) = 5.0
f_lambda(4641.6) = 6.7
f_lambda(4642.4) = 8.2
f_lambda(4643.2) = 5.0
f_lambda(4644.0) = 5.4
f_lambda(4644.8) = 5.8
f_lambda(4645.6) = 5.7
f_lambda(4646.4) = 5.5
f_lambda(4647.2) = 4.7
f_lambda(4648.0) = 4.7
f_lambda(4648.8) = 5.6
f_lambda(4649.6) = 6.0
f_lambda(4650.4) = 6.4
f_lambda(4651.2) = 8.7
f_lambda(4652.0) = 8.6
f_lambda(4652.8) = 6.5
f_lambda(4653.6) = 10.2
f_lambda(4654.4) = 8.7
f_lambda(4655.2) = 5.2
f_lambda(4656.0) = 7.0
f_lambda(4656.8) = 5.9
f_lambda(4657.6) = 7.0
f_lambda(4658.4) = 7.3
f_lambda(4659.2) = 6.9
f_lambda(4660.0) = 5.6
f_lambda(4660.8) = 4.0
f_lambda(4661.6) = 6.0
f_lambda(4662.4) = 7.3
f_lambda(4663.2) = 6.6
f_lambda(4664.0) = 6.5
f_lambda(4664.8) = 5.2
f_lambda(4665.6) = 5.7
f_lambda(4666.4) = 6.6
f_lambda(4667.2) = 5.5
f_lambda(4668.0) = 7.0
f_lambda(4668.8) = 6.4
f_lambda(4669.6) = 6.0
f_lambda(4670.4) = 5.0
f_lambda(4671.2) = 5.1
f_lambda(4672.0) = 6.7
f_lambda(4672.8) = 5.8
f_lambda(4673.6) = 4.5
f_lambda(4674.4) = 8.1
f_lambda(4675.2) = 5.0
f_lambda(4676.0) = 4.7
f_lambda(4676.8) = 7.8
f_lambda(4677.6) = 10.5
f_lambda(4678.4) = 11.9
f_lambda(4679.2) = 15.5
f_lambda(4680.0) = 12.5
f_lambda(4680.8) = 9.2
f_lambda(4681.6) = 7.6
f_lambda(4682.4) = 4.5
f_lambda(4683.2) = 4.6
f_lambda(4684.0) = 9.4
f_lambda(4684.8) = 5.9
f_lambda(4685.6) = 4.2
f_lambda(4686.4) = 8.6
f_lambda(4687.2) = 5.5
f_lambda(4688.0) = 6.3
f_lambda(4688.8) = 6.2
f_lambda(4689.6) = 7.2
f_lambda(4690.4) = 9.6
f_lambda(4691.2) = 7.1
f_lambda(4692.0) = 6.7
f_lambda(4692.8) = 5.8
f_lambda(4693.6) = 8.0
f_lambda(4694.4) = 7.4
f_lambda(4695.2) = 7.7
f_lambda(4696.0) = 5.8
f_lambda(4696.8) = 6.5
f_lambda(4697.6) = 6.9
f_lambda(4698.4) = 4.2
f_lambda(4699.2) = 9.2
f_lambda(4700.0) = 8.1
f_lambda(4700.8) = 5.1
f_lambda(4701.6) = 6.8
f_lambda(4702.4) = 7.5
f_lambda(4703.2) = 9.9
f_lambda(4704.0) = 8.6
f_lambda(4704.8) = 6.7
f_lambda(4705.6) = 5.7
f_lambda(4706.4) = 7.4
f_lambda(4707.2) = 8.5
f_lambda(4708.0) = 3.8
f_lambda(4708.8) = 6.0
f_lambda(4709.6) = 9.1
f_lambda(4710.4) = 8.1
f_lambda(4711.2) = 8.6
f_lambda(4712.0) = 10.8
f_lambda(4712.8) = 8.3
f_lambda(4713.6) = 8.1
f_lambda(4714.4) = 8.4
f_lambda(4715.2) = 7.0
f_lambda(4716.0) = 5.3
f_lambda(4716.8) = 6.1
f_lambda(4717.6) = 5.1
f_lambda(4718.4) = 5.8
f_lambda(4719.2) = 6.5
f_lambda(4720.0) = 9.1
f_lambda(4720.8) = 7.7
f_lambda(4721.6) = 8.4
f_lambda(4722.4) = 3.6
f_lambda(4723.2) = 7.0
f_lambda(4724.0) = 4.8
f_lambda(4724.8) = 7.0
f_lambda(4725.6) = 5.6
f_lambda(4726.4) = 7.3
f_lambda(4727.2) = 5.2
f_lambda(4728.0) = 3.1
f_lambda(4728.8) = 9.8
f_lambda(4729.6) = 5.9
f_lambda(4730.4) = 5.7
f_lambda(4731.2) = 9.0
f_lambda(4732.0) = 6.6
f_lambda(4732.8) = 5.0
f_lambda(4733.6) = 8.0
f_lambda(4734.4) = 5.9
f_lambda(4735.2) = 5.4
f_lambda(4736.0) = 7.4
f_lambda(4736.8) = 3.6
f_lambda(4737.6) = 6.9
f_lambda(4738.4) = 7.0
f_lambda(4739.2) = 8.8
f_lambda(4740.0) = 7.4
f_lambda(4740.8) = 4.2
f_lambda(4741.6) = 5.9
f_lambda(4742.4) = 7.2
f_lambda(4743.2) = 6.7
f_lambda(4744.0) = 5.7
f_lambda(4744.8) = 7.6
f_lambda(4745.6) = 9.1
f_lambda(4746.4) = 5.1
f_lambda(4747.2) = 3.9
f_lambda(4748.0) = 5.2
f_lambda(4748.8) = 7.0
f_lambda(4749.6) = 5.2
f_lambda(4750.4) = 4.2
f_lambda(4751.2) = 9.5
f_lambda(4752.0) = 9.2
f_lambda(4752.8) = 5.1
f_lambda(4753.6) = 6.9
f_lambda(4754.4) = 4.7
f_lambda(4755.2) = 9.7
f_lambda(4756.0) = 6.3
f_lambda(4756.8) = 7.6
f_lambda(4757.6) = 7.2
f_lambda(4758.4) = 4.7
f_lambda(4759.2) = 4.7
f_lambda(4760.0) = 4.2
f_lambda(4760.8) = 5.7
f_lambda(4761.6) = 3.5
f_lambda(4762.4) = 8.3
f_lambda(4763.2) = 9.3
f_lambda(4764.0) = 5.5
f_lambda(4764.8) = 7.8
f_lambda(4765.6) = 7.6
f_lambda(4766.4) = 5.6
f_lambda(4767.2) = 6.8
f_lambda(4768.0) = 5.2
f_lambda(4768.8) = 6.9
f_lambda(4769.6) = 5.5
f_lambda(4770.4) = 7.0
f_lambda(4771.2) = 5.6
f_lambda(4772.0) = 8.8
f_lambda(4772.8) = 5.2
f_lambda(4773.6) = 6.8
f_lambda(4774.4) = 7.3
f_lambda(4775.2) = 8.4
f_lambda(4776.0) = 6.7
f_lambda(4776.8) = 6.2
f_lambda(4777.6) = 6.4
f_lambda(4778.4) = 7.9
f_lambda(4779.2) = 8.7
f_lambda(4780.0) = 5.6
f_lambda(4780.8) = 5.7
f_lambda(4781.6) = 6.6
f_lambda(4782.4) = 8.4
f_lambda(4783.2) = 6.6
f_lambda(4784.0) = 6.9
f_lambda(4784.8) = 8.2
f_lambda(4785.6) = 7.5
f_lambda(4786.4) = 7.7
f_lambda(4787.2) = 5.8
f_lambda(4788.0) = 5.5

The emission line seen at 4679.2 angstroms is H-gamma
